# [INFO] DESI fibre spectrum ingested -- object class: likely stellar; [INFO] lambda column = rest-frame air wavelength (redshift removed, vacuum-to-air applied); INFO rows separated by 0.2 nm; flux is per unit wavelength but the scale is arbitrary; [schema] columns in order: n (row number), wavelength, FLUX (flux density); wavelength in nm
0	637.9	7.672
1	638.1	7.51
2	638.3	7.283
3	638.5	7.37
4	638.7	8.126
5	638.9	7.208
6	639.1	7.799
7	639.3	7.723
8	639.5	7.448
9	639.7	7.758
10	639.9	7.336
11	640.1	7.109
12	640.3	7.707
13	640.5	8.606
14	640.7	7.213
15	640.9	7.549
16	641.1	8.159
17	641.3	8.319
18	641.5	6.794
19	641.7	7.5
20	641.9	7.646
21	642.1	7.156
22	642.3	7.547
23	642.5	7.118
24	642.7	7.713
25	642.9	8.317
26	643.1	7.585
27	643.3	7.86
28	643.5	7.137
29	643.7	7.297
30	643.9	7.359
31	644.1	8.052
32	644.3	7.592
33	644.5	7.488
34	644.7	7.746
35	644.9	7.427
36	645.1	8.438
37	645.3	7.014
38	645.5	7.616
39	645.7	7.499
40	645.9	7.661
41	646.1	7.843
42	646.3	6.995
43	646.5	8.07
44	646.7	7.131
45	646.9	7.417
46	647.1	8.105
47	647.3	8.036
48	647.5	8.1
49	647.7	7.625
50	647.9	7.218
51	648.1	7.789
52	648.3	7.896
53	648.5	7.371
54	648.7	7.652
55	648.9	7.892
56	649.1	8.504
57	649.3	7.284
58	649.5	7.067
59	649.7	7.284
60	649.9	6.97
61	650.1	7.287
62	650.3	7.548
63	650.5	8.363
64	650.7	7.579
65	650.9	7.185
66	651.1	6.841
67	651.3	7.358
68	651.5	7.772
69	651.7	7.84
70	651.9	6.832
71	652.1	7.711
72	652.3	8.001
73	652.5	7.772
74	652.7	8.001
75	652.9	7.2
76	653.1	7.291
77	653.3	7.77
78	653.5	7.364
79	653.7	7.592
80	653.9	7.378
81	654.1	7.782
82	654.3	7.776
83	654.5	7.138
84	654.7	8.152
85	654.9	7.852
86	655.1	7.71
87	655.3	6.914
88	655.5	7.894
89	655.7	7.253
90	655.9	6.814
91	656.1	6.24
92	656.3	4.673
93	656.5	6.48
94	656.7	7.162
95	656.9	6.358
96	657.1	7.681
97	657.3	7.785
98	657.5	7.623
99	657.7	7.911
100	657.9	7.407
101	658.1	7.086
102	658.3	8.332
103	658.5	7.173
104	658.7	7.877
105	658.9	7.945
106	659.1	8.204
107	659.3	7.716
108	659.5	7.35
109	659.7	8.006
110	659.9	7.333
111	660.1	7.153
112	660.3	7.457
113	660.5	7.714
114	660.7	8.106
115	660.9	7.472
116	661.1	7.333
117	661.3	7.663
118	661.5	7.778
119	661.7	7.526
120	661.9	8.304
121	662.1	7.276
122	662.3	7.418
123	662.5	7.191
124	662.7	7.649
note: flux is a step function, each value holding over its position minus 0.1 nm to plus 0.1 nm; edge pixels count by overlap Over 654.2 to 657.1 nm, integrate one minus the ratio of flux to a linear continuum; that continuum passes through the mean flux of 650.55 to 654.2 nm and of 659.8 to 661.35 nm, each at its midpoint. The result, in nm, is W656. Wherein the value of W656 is 0.18 nm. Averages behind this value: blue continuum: 7.53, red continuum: 7.52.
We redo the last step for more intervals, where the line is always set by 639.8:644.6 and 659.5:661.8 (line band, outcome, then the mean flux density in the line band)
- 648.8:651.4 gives 0.039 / 7.47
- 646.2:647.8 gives -0.020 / 7.68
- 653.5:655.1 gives -0.014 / 7.65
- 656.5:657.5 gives 0.050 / 7.21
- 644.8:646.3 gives -0.002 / 7.6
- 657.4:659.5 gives -0.035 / 7.71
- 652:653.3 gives -0.014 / 7.67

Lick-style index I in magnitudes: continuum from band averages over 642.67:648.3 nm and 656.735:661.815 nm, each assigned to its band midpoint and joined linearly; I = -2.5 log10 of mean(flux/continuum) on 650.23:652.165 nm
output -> 0.02 mag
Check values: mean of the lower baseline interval 7.65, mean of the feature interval 7.5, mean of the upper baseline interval 7.6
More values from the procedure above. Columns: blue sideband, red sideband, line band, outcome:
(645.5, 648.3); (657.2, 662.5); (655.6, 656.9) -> 0.19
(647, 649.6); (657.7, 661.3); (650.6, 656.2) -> 0.03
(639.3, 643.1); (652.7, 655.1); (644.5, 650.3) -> 0.00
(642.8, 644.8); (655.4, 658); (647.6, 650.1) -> -0.02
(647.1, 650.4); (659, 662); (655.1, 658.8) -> 0.07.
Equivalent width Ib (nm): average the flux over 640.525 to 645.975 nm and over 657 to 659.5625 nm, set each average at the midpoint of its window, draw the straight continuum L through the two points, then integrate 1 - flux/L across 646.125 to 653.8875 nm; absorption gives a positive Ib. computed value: 0.08 nm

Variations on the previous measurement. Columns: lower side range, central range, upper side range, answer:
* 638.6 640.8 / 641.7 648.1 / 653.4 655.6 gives 0.013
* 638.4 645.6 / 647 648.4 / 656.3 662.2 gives -0.046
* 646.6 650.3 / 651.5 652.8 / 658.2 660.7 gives -0.012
